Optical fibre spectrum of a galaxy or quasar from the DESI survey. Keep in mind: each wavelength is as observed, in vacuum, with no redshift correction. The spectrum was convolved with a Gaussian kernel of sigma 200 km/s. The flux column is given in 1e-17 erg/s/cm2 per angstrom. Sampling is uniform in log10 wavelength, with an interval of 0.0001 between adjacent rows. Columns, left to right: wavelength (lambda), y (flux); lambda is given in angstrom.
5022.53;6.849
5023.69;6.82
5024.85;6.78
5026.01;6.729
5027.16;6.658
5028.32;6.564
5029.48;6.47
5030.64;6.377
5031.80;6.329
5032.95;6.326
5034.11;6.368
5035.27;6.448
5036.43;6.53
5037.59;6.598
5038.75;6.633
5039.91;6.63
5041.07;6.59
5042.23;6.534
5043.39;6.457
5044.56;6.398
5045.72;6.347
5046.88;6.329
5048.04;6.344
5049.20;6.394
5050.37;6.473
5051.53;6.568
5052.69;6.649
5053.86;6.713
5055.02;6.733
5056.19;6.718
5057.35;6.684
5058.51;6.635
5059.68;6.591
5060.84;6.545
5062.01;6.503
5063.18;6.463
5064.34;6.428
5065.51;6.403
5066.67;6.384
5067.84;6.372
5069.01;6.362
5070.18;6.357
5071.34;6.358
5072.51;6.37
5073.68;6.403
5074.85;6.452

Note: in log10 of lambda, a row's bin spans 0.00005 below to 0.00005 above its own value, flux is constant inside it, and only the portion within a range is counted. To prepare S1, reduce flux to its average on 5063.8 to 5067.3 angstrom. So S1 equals 6.4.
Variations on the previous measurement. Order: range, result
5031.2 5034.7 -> 6.35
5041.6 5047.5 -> 6.41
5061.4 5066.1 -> 6.45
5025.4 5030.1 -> 6.6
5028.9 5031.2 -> 6.42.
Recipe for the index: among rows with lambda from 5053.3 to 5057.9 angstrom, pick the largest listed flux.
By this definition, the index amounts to 6.733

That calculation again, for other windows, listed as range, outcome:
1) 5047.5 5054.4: 6.713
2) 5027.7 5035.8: 6.564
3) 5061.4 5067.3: 6.503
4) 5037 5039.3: 6.633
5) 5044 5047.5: 6.398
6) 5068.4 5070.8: 6.362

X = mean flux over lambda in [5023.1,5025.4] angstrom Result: 6.78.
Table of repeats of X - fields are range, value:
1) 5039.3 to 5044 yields 6.54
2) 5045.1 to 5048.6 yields 6.35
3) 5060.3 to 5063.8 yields 6.5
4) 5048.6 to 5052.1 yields 6.47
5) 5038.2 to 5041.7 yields 6.62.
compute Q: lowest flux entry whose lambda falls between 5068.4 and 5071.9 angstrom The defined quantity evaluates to 6.357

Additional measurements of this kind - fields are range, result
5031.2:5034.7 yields 6.326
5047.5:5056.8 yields 6.344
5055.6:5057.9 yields 6.684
